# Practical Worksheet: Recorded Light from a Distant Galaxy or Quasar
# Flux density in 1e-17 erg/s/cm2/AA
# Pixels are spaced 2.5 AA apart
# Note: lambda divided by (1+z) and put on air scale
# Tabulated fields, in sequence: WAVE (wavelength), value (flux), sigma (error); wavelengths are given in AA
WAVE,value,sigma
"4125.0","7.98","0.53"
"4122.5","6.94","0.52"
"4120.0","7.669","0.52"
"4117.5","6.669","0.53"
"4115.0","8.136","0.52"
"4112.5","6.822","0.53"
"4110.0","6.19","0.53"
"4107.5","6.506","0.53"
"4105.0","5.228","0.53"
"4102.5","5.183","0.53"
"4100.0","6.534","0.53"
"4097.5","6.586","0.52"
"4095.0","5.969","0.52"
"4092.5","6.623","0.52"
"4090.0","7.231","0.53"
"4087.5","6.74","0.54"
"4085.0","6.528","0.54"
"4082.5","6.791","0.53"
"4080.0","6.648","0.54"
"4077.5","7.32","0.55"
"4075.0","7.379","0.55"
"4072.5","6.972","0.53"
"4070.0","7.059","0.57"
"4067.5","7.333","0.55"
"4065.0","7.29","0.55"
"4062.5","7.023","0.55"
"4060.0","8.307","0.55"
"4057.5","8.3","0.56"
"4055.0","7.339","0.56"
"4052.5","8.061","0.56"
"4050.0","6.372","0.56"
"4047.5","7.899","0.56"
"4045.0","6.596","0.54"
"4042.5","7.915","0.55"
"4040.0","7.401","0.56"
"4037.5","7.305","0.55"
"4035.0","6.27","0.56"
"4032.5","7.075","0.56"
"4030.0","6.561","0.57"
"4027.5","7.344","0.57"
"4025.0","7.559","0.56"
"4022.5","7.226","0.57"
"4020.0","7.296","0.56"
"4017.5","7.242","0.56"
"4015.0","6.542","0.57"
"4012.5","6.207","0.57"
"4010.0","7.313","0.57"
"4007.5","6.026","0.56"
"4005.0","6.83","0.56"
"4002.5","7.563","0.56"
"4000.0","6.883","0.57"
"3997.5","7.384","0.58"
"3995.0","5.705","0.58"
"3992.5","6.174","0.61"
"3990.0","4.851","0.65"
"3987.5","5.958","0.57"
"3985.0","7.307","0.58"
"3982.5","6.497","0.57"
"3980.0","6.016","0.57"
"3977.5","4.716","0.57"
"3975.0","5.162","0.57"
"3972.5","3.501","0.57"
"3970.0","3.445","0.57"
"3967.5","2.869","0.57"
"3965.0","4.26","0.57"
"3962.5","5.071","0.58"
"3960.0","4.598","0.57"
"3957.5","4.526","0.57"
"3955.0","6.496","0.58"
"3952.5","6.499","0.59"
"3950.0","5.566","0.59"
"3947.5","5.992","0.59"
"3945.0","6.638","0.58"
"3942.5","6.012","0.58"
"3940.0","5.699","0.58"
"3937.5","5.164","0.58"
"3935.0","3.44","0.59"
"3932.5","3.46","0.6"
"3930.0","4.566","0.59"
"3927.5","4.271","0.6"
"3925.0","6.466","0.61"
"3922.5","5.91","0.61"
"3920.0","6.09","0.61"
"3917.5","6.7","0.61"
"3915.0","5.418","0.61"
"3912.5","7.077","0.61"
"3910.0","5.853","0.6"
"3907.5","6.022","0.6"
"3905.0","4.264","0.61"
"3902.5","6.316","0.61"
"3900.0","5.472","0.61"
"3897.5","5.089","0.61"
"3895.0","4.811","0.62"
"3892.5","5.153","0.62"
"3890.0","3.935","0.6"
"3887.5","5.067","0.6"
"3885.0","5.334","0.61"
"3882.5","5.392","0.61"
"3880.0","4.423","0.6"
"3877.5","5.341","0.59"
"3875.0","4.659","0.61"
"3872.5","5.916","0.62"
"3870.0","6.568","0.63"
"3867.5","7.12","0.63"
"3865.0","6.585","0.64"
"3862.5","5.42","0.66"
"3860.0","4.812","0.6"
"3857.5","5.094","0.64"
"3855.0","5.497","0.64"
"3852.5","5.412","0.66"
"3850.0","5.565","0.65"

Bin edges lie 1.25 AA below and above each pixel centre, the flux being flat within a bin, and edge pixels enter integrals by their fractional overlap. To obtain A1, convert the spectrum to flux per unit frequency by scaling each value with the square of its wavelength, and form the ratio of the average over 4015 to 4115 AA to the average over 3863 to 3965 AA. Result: 1.38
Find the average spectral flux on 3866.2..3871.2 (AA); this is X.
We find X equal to 6.84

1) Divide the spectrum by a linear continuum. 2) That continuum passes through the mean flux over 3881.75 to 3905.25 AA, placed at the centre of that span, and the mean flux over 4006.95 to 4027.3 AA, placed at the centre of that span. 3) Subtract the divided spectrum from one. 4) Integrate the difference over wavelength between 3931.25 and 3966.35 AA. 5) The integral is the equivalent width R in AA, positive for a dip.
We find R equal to 4.2 AA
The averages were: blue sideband 5.11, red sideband 6.98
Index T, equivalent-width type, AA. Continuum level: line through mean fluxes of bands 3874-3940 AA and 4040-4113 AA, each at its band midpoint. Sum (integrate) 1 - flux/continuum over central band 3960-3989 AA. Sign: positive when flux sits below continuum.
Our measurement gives 4.7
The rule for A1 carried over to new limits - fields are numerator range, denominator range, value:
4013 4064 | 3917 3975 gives 1.50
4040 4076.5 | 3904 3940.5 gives 1.48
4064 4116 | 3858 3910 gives 1.38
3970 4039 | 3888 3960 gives 1.23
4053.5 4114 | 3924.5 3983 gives 1.46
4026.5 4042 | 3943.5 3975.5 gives 1.47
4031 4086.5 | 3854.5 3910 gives 1.47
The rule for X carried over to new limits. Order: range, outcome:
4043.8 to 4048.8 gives 7.25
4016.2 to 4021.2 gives 7.26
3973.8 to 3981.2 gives 5.29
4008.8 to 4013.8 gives 6.75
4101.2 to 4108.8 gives 5.65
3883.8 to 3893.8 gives 4.87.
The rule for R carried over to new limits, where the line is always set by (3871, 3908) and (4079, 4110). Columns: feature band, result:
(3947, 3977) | 4.1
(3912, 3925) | -2.2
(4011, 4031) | -3.6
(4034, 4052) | -3.3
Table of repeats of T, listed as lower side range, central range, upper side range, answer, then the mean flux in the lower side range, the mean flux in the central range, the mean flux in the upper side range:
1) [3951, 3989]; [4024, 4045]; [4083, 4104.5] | -4.9 AA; 5.13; 7.14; 6.4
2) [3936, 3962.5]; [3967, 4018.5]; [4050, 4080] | 3.2 AA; 5.67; 5.95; 7.41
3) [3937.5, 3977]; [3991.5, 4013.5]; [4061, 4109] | -4.0 AA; 5.08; 6.69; 6.69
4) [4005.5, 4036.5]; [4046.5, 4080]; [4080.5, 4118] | -3.6 AA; 6.89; 7.4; 6.52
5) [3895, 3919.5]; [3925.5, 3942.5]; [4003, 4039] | 3.9 AA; 5.76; 4.64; 6.93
